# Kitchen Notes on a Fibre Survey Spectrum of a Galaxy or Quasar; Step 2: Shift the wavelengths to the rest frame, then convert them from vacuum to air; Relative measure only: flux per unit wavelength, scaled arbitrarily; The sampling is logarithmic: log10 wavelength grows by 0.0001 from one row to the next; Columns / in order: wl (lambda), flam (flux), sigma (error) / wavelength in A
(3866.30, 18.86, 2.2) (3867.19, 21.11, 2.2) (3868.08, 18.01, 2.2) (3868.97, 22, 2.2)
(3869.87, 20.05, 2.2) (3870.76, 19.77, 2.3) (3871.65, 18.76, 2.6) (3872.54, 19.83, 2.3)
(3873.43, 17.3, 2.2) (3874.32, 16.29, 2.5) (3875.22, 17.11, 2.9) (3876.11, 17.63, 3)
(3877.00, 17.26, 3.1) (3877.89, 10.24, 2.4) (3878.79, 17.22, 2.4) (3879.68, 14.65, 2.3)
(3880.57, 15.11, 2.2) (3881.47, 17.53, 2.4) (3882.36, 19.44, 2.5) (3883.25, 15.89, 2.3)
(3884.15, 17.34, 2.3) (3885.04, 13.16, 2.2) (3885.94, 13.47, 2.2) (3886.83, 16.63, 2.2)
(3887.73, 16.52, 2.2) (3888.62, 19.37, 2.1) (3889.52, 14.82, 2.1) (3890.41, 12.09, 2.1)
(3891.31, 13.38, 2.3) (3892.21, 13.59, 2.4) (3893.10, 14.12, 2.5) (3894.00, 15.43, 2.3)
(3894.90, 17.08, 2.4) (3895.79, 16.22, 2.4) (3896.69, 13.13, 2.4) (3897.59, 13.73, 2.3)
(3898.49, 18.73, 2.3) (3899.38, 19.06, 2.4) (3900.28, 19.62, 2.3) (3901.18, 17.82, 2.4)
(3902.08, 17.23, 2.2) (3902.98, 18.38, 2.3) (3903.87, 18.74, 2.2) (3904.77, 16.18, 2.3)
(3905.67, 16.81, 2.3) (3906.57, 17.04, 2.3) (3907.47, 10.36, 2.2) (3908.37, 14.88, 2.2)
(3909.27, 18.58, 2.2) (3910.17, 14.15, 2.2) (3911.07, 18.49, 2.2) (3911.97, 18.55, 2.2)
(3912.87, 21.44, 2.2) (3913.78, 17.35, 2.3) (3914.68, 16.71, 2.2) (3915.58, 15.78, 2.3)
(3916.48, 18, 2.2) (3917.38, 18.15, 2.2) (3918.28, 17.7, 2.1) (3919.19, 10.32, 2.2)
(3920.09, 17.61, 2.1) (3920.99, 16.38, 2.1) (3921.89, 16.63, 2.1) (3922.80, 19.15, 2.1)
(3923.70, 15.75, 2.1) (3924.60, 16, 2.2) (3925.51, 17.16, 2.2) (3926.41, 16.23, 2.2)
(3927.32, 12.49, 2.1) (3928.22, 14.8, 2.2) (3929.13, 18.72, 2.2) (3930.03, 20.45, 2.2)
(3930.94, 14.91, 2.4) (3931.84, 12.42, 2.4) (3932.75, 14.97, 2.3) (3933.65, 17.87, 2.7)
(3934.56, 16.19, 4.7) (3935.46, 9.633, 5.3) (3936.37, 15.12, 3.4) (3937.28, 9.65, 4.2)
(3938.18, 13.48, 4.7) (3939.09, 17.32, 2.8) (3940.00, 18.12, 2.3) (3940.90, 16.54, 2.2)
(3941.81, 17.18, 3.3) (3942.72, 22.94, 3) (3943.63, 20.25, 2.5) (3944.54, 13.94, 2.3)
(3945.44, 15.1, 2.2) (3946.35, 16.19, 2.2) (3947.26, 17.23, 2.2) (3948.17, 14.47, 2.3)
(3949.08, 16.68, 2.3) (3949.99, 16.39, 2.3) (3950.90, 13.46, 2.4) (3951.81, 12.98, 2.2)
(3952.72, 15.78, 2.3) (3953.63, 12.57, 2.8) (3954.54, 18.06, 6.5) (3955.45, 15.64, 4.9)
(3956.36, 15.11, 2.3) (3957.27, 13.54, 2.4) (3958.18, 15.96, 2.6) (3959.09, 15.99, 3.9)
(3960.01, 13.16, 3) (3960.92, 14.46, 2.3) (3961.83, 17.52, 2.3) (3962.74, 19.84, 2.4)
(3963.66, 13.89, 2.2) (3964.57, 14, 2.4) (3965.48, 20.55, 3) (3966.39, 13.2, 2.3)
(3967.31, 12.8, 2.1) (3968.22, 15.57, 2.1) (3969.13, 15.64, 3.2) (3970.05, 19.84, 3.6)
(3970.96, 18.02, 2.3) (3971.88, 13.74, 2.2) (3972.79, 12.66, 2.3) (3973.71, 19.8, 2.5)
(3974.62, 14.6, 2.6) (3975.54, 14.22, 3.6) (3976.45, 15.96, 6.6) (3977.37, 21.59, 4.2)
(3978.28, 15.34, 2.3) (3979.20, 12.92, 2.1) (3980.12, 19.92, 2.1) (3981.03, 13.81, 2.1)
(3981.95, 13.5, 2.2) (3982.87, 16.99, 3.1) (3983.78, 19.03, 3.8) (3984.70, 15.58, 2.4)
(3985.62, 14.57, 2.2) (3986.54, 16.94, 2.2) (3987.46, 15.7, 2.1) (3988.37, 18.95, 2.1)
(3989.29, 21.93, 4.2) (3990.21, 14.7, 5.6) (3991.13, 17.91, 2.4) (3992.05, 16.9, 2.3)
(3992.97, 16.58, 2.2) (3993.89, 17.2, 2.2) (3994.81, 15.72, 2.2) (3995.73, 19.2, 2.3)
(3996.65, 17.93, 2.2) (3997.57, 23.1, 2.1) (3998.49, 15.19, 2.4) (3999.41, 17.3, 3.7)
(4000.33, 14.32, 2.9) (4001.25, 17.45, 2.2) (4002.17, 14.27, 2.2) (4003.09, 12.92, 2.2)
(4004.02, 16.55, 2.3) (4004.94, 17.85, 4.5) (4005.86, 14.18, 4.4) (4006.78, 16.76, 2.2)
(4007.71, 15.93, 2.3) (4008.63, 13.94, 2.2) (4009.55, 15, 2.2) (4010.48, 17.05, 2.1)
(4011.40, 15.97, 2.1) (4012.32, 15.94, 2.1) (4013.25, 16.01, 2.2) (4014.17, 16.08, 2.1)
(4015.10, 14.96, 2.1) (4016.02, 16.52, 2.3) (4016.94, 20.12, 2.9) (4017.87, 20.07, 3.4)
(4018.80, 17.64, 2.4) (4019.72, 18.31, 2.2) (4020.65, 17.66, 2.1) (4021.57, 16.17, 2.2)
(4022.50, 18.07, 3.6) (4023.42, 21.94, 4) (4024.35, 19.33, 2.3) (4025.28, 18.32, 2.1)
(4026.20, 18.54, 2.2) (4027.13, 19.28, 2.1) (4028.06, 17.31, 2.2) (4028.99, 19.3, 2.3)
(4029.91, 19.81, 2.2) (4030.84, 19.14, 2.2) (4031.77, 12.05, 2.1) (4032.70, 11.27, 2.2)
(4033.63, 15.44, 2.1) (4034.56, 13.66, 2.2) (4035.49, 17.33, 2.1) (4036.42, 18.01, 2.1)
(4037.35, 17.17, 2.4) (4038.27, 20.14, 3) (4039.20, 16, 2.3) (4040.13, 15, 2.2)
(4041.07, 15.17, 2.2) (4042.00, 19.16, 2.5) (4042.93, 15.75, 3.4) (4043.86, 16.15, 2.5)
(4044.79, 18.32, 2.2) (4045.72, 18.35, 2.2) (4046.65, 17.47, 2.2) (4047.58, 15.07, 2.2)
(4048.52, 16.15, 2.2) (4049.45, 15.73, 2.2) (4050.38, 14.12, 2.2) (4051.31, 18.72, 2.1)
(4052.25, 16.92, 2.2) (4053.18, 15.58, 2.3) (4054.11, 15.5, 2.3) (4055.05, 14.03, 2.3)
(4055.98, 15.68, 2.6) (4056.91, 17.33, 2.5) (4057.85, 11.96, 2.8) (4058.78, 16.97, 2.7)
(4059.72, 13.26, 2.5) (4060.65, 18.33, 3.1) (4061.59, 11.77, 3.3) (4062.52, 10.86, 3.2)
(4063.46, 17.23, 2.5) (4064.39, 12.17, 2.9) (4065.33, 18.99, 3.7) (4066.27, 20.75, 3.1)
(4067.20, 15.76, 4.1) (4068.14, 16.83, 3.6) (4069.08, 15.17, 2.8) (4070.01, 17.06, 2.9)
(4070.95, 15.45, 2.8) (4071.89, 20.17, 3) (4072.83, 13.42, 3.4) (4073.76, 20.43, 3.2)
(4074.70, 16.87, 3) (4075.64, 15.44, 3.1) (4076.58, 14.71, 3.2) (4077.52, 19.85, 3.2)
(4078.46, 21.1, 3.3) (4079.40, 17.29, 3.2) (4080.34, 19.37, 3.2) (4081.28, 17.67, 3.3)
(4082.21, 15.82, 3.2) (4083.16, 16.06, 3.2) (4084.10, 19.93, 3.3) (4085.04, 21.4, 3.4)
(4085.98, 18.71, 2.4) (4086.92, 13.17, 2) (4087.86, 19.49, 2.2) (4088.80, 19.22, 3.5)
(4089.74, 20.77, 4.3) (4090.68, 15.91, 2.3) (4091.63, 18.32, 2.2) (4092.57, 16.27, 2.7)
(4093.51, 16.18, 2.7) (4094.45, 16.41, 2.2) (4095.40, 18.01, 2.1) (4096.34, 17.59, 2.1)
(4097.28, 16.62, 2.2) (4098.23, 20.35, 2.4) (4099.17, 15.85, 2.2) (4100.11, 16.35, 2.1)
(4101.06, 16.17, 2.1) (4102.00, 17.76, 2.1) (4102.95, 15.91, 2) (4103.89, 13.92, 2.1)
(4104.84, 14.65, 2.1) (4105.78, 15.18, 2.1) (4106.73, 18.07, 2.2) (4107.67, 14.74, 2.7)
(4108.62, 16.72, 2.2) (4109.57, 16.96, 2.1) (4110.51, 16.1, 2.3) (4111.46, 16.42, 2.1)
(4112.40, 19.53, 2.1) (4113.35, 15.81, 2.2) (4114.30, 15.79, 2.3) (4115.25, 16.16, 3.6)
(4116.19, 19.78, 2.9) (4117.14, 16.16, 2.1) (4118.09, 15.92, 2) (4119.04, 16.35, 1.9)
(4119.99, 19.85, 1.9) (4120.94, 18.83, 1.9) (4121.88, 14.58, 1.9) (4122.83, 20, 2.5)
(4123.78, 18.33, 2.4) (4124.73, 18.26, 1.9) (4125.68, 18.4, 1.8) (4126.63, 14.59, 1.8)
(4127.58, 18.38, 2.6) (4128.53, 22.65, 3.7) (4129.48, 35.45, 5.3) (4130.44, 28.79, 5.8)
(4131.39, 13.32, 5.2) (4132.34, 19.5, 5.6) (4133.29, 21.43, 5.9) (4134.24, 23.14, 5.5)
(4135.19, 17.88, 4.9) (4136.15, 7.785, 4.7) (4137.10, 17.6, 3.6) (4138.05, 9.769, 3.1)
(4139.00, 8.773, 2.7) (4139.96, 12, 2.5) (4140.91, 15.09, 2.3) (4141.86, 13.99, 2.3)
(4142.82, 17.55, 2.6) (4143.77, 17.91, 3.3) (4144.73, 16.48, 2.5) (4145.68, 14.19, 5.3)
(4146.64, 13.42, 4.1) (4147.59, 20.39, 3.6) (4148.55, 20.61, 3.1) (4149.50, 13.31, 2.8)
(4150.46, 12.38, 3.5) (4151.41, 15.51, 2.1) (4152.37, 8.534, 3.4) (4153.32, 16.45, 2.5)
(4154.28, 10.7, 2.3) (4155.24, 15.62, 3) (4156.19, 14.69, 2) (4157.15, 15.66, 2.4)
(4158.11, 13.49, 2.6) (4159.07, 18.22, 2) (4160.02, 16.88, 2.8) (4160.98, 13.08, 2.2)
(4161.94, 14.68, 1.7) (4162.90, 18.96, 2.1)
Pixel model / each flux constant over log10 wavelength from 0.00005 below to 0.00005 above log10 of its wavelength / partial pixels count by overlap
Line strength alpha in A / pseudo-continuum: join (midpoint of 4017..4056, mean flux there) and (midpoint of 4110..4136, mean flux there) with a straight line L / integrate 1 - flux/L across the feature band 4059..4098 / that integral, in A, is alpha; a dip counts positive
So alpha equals 1.8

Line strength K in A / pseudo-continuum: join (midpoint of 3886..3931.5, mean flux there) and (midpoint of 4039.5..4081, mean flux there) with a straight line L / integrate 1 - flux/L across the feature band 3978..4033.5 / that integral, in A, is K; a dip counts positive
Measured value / -1.6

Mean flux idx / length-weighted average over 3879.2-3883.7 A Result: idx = 16.5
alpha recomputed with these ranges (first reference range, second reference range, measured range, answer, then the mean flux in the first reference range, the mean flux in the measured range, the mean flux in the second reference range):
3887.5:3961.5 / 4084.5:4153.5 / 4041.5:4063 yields 1.16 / 16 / 15.8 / 17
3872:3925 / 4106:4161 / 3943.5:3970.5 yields 1.43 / 16.4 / 15.6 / 16.7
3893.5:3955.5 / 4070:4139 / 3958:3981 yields 0.81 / 16.3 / 16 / 17.6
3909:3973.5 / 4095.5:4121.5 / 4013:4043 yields -1.63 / 16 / 17.3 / 16.8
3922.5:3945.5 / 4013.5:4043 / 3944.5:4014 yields 2.39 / 16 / 16.1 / 17.3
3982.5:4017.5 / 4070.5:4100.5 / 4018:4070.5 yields 1.68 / 16.7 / 16.6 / 17.6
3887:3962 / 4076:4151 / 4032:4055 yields 0.77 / 16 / 16.3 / 17.3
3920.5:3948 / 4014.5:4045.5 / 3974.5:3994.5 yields 0.17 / 16.1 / 16.6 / 17.4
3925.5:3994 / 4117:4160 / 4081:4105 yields -1.10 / 16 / 17.3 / 16.7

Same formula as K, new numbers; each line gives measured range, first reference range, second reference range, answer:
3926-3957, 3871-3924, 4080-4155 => 1.7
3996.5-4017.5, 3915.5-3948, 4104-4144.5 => 0.3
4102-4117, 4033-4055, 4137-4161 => -1.0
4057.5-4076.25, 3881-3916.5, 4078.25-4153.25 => 1.1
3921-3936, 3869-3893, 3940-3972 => 0.3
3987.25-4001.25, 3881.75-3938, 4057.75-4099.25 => -0.8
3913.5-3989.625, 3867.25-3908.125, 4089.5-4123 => 2.9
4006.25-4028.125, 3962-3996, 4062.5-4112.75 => -0.9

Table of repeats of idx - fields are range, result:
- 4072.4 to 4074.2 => 17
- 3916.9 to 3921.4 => 16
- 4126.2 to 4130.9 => 24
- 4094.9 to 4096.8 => 17.7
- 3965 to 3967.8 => 15.5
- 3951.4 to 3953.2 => 14.4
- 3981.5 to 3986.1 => 15.9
